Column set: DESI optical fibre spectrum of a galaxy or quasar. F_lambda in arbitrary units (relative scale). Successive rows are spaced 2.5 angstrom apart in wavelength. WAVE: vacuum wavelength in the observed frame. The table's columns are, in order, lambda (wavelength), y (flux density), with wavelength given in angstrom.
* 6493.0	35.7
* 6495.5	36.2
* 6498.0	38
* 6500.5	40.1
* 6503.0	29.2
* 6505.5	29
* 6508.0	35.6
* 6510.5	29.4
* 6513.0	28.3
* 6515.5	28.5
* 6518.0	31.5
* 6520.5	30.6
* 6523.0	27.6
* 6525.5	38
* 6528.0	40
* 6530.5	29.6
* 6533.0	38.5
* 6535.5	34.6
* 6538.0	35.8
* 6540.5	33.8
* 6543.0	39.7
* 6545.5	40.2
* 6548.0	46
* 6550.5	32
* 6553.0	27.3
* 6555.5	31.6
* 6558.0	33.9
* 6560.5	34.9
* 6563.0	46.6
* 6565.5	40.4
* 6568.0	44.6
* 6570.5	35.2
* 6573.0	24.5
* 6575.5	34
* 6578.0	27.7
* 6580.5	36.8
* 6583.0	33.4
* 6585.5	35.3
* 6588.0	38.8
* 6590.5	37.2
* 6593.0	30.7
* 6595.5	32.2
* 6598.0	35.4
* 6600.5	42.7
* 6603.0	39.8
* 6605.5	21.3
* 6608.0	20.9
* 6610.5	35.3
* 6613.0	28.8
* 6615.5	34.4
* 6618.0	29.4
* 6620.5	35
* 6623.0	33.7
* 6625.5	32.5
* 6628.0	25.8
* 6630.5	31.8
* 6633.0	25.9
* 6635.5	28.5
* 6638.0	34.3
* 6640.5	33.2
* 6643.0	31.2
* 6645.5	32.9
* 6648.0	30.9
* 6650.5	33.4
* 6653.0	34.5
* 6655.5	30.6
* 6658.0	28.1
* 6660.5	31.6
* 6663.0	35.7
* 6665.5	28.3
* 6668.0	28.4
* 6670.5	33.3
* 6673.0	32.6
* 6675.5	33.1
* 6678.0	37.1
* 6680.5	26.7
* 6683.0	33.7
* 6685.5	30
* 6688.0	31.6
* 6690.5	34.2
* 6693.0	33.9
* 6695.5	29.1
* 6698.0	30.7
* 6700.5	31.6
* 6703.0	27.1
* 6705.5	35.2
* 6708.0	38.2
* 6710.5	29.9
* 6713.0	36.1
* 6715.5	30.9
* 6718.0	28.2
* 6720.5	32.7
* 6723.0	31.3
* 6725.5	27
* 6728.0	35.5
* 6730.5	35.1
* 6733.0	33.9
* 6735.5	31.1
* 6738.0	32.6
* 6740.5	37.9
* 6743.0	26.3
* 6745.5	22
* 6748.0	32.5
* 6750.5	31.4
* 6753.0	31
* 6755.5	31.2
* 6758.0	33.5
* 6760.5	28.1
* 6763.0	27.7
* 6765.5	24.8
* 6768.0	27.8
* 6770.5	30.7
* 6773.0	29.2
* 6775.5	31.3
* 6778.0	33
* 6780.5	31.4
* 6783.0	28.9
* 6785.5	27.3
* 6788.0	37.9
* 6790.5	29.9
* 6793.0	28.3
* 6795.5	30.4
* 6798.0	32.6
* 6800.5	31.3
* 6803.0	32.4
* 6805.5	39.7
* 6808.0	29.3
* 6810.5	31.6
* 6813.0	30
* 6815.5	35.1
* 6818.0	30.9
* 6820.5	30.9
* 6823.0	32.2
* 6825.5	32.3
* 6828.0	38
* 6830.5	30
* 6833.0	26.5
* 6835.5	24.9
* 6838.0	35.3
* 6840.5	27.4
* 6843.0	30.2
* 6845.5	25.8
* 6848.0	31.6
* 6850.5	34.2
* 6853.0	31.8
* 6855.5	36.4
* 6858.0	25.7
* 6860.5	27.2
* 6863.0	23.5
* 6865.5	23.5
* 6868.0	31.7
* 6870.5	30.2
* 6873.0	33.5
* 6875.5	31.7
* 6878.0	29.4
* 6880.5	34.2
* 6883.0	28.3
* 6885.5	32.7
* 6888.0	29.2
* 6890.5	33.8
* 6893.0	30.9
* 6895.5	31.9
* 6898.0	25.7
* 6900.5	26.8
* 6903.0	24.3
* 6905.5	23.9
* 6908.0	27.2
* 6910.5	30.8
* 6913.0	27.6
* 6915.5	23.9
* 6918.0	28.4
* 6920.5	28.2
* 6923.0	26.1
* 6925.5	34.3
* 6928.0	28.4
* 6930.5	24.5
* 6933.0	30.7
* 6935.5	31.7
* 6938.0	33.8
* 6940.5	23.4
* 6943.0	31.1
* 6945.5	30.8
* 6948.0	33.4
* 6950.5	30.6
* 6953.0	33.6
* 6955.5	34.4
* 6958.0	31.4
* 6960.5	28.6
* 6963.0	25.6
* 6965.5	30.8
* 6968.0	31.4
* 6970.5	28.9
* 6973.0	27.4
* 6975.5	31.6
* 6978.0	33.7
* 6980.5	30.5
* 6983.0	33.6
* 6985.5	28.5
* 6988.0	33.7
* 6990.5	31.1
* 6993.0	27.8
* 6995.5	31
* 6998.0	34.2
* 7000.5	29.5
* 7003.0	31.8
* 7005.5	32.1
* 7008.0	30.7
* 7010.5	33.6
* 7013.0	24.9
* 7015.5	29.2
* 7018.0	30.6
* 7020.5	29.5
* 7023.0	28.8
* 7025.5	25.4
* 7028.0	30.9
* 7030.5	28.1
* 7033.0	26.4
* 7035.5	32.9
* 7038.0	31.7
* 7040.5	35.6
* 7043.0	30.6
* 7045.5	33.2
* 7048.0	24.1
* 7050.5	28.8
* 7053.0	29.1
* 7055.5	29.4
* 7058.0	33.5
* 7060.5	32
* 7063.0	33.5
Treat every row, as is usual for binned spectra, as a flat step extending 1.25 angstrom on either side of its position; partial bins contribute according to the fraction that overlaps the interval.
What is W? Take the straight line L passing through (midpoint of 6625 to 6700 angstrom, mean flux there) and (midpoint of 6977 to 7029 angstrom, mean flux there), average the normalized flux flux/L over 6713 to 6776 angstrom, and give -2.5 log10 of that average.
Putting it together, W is 0.02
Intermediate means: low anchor 31.4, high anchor 30.5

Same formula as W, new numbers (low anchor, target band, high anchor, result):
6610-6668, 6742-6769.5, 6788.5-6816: 0.11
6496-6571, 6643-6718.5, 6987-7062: 0.06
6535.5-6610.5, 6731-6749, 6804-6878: 0.04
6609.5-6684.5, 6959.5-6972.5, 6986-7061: 0.06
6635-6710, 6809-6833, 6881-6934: -0.08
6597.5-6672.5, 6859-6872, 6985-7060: 0.13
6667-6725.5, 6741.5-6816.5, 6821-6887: 0.02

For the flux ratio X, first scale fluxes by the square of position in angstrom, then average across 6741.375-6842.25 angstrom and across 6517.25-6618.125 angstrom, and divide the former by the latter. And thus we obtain 0.95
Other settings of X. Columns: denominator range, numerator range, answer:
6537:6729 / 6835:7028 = 0.99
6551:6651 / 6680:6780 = 0.98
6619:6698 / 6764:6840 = 1.03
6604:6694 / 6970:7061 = 1.08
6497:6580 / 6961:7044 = 1.01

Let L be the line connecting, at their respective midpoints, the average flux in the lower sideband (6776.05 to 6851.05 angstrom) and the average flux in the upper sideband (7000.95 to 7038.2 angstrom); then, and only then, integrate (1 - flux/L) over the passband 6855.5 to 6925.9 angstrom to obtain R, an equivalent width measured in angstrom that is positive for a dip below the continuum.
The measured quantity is 4.3 angstrom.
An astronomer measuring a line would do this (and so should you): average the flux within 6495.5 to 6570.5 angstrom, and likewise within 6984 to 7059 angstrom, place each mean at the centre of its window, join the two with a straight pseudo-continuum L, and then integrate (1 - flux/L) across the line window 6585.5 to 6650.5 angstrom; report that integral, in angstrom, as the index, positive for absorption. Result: 3.82 angstrom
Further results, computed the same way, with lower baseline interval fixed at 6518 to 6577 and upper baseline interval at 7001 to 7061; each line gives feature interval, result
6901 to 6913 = 1.83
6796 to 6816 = 0.02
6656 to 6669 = 1.42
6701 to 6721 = 0.85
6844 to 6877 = 2.31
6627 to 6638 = 1.84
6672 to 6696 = 1.19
